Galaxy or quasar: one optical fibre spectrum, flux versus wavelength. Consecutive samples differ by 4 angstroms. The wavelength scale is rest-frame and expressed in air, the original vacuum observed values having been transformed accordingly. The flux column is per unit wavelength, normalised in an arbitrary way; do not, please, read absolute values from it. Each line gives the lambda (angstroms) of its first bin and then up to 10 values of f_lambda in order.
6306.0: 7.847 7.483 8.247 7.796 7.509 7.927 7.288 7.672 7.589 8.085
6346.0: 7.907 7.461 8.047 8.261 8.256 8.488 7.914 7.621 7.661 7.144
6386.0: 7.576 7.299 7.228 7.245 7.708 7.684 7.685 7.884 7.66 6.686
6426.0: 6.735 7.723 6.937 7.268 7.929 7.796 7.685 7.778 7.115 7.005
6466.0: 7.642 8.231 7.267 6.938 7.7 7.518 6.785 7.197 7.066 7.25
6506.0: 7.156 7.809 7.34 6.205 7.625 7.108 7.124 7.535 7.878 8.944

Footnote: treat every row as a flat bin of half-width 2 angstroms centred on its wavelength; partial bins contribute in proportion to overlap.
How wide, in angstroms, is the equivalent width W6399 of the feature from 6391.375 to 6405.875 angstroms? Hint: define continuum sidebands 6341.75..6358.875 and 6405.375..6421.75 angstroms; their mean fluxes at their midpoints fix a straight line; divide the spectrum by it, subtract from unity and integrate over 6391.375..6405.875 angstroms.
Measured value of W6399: 0.5 angstroms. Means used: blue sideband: 7.92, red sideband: 7.62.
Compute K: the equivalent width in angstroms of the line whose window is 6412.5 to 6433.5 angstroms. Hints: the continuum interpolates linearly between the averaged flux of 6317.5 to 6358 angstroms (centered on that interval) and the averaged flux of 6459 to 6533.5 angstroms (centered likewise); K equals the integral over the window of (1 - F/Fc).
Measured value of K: 0.6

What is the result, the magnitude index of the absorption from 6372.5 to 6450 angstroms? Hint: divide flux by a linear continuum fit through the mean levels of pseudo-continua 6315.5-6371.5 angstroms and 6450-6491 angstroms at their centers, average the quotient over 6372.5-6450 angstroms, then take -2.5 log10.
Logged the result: 0.03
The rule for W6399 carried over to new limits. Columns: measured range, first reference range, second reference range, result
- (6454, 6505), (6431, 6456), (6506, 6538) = 0.8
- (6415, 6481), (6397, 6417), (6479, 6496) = 0.5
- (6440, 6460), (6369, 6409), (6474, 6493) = -0.9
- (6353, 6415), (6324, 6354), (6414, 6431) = -2.1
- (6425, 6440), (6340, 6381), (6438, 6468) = 0.9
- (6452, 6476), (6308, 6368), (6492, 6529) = -0.4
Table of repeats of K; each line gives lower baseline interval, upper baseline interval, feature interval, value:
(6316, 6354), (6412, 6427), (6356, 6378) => -1.5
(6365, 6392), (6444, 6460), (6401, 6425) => 0.3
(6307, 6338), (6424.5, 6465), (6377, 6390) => 0.2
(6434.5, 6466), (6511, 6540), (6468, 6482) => -0.2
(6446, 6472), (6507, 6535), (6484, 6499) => 0.5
